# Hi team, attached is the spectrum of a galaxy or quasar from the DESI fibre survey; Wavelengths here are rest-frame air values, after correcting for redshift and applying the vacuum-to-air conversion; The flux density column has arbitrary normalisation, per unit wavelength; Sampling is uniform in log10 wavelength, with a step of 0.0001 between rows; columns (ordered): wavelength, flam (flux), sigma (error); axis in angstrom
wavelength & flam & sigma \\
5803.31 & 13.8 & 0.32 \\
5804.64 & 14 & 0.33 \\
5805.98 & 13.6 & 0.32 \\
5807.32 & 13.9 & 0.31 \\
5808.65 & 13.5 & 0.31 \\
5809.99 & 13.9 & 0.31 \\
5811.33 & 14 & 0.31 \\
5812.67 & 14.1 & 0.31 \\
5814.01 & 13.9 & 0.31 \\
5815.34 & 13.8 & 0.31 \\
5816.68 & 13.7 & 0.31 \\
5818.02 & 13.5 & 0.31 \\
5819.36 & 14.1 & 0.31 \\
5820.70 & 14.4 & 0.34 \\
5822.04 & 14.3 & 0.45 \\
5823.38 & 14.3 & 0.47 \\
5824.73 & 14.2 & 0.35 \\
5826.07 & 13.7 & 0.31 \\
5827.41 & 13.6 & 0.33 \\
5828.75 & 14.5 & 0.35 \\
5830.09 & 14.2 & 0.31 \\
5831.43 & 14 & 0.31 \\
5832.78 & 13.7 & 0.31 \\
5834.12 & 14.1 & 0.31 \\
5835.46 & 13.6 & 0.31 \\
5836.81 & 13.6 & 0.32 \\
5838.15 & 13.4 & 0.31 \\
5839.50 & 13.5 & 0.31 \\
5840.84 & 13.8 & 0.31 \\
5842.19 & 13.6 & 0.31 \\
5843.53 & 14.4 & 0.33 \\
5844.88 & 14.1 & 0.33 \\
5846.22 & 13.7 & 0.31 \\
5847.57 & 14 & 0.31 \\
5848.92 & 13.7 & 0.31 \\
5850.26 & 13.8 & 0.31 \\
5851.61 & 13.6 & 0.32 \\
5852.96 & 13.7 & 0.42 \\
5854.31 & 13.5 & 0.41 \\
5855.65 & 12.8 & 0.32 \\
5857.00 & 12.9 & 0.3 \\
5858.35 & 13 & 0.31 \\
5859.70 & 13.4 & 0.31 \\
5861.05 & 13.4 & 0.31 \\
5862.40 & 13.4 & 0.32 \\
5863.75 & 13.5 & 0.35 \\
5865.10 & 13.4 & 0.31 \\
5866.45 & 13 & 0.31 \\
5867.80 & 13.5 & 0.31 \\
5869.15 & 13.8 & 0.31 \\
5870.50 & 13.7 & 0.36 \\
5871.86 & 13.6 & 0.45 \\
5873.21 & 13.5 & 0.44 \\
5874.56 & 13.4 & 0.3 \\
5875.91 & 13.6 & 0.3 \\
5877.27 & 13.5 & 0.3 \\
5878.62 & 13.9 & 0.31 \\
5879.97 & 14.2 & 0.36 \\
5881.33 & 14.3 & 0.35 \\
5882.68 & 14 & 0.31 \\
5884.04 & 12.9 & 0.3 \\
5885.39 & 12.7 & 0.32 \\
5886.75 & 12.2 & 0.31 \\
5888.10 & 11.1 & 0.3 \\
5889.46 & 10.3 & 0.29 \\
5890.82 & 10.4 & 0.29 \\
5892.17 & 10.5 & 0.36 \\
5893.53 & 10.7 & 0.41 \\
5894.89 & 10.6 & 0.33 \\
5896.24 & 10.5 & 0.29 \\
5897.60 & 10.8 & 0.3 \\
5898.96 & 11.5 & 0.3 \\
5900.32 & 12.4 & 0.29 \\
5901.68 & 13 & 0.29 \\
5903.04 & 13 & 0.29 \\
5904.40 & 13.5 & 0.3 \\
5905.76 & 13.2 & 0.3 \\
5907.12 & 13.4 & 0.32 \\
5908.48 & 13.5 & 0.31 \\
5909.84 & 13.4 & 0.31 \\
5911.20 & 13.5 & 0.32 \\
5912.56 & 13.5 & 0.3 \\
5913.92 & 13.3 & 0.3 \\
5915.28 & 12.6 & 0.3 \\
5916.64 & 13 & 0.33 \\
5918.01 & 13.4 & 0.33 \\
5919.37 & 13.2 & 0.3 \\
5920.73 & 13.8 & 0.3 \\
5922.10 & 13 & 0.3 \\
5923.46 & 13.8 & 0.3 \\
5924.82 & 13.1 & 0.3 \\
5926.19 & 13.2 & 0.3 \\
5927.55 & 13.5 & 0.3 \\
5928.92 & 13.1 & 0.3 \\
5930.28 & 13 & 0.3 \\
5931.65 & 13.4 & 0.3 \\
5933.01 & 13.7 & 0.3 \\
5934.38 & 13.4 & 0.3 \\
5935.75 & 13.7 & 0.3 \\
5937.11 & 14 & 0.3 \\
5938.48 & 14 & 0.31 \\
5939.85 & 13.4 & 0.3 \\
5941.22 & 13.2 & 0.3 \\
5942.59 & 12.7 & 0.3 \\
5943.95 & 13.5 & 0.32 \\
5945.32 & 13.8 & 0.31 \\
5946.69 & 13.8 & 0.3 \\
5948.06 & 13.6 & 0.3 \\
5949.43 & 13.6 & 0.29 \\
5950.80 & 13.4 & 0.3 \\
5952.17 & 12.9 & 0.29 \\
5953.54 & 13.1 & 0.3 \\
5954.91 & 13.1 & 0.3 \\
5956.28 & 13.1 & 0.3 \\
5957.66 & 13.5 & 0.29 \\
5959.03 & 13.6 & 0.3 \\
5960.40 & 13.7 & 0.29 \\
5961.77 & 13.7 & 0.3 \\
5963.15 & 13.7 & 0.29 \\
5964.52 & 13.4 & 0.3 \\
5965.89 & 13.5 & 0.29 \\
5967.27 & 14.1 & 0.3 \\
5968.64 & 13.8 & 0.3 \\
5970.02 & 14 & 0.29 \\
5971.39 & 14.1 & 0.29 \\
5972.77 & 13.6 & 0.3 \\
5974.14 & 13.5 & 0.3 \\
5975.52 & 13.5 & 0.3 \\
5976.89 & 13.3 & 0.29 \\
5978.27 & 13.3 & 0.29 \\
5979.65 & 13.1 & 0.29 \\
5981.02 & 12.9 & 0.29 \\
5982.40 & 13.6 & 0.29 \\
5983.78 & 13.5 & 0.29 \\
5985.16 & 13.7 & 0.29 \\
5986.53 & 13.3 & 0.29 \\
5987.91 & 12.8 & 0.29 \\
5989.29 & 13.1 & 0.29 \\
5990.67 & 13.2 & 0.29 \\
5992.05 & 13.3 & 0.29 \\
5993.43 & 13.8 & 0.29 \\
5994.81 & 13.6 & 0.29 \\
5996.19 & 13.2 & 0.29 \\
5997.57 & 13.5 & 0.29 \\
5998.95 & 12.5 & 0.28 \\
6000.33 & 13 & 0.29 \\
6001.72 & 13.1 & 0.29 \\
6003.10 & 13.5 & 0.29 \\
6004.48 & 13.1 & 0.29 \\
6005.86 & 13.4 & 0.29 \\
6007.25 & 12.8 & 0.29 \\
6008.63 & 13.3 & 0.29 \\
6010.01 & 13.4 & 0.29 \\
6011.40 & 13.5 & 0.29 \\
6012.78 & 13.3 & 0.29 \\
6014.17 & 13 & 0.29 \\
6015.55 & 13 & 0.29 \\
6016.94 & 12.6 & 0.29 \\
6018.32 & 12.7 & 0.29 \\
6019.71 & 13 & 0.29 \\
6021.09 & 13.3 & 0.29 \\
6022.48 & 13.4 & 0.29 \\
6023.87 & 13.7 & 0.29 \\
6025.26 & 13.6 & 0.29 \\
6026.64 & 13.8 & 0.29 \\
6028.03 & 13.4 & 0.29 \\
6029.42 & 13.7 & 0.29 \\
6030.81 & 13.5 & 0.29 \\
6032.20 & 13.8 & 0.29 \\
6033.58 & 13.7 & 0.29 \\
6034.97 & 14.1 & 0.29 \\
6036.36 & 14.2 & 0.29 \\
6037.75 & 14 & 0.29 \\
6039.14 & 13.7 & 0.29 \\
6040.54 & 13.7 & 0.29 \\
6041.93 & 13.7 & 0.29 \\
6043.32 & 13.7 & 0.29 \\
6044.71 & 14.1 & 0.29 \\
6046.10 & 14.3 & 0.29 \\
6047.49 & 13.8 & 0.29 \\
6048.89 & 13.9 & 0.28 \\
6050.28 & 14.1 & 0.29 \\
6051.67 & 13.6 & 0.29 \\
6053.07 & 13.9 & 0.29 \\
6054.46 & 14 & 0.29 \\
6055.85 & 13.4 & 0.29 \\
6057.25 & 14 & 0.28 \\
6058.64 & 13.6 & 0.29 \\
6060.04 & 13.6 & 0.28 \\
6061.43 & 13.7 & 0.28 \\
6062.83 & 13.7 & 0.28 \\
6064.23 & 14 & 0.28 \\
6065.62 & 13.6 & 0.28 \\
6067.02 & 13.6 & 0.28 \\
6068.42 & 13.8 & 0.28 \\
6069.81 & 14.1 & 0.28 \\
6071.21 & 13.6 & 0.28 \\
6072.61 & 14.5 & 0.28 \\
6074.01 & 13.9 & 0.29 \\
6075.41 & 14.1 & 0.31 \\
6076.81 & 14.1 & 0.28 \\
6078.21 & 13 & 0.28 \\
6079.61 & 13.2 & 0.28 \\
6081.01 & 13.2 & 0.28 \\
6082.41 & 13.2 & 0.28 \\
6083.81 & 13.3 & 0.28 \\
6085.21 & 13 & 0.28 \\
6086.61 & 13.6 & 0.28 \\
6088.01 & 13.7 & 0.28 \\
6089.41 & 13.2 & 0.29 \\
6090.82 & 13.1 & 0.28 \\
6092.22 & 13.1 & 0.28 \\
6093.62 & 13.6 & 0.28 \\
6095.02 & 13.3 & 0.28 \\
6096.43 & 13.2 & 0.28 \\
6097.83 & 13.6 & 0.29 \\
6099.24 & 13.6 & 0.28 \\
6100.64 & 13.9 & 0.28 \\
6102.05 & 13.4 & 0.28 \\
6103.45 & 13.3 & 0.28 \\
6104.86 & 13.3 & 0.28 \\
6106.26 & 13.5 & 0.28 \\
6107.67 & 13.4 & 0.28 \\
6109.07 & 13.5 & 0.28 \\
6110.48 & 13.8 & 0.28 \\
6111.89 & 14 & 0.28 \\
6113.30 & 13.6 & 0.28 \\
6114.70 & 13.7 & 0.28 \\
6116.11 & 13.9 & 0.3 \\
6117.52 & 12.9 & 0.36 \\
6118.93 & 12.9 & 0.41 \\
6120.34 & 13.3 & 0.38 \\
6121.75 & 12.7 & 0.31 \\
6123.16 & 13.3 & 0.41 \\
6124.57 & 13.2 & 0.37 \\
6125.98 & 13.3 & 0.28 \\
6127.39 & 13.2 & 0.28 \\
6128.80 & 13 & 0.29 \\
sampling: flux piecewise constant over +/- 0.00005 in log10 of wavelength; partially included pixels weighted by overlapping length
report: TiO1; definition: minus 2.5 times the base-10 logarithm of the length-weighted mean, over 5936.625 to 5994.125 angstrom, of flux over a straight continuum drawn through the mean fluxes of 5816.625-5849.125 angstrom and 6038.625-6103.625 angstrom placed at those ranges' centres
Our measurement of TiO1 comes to 0.02 mag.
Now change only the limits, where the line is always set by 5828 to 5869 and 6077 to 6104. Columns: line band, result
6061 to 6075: -0.04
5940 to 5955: 0.01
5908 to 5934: 0.02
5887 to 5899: 0.26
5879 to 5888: 0.03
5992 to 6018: 0.02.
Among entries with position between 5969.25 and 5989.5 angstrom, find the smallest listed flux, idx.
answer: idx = 12.8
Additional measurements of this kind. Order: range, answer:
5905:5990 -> 12.6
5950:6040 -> 12.5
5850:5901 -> 10.3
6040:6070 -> 13.4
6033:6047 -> 13.7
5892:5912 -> 10.5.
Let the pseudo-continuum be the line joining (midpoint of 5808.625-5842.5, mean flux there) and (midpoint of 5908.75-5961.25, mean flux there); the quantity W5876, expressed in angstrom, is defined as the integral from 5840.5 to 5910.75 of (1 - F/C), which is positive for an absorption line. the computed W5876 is 3.5 angstrom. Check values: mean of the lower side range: 13.9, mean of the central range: 13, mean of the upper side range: 13.4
